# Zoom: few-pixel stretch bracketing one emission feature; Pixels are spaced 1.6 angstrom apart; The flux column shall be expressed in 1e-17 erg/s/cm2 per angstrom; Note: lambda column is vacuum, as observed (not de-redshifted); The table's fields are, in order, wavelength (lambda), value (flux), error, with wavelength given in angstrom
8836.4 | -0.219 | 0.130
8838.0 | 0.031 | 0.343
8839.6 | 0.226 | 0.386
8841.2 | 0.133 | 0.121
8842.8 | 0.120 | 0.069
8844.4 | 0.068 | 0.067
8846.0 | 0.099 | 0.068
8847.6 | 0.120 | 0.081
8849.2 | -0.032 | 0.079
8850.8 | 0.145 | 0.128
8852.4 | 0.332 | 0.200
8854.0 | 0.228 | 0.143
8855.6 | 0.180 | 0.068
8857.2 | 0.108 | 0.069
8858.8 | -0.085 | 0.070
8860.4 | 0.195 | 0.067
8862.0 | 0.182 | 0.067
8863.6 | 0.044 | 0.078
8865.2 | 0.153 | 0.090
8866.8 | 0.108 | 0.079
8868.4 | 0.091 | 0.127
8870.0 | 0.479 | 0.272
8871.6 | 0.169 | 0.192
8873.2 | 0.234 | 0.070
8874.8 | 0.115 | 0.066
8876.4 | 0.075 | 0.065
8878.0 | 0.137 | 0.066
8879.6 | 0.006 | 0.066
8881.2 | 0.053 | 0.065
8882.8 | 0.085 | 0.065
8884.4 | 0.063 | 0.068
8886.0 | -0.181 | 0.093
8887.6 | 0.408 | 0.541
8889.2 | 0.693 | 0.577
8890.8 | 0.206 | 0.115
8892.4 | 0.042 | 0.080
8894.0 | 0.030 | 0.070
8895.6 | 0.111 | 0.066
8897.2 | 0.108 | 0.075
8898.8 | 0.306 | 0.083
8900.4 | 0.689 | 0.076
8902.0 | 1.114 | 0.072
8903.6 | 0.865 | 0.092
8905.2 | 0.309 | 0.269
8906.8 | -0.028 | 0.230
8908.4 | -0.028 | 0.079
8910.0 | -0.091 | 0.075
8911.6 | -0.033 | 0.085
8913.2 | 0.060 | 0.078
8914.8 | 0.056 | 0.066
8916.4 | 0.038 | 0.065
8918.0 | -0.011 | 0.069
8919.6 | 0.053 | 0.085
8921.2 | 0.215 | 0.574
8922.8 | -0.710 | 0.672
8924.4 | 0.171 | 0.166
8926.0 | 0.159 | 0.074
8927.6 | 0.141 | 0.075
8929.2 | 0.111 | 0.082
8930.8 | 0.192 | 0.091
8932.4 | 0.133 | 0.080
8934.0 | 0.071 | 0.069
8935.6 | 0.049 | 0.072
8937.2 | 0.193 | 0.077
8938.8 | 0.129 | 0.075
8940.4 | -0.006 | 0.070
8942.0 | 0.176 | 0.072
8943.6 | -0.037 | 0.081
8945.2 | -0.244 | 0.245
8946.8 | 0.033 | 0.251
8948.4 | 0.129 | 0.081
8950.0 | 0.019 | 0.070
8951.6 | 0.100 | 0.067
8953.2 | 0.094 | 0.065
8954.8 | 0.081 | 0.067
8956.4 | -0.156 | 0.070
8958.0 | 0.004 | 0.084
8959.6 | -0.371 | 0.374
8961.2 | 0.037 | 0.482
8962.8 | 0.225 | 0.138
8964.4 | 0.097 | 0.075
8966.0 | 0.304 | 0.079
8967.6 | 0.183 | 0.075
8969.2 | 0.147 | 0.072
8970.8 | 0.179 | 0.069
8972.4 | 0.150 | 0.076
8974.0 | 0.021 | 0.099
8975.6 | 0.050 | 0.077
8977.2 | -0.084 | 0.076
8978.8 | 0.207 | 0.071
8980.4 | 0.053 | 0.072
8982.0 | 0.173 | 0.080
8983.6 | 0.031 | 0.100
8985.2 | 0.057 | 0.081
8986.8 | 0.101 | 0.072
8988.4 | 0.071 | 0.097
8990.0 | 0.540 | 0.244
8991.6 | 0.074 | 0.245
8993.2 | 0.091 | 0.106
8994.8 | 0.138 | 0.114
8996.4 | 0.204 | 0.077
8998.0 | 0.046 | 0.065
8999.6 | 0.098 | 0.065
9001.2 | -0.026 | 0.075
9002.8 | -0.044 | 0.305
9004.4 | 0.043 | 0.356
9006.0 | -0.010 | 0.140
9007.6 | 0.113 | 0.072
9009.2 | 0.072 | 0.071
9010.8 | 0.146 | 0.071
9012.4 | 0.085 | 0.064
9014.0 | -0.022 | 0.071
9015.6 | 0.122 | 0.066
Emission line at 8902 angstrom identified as H-beta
